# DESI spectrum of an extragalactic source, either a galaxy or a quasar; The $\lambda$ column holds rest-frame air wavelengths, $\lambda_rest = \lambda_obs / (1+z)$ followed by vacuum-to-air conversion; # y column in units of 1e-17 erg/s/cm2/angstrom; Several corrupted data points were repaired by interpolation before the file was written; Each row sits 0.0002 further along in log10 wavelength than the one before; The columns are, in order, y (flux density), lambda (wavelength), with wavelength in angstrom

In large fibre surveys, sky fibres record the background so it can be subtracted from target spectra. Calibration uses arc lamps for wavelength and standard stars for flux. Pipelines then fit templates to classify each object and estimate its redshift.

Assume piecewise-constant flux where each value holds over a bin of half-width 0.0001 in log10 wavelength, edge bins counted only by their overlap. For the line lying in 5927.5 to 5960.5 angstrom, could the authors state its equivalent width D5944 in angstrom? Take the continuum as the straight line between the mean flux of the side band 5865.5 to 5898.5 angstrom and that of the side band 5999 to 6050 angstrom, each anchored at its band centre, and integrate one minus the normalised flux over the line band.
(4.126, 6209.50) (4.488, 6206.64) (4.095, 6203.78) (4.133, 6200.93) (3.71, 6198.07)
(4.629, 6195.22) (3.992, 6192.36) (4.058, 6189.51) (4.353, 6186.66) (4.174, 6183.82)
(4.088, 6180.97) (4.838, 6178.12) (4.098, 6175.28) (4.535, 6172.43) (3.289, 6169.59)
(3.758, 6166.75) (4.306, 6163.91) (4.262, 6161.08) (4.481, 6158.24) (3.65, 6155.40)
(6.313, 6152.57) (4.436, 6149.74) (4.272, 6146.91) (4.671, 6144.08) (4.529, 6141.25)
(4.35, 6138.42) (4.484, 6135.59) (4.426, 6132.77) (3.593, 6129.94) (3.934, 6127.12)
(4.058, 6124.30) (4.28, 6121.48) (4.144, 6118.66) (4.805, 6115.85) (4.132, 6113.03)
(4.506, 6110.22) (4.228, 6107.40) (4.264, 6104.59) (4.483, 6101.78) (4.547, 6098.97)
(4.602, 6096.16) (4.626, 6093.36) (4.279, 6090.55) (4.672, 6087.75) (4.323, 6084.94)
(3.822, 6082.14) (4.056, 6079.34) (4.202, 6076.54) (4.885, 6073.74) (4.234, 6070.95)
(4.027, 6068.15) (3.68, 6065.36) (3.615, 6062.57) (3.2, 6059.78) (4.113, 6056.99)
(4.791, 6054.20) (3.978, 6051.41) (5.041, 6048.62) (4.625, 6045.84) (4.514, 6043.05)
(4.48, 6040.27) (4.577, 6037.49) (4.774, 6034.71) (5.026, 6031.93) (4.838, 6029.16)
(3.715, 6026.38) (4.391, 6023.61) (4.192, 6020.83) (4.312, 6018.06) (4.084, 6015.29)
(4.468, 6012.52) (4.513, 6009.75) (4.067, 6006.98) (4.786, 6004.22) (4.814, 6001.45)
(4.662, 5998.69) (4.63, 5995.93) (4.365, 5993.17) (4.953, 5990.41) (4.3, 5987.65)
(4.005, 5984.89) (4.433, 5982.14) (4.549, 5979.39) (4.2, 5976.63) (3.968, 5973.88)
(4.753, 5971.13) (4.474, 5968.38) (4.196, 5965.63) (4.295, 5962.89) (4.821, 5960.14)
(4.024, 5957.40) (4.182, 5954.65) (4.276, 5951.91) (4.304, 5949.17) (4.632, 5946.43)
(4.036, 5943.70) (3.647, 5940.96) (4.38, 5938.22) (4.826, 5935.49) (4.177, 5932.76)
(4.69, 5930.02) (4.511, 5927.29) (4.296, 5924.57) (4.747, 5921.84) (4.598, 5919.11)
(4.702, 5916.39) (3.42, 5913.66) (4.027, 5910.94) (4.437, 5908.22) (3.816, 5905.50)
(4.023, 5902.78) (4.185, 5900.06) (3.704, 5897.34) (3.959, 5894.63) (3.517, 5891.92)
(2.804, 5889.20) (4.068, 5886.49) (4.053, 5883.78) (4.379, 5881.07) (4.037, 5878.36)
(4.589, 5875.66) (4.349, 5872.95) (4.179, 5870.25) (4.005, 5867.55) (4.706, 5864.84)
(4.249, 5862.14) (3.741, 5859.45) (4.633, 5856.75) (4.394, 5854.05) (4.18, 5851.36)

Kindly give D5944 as -0.8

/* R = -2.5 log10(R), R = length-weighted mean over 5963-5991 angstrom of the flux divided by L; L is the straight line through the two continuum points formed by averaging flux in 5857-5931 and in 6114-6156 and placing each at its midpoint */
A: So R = -0.03 mag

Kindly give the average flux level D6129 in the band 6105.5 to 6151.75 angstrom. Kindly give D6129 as 4.33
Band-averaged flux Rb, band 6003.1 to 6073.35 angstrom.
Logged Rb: 4.33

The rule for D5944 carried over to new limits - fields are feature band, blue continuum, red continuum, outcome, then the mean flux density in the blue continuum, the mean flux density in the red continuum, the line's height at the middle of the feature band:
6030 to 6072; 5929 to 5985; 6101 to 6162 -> 0.36 angstrom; 4.33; 4.38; 4.36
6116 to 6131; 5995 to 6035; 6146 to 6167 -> 1.34 angstrom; 4.48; 4.48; 4.48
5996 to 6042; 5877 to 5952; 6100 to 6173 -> -2.81 angstrom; 4.15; 4.31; 4.23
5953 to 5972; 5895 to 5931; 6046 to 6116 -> -0.60 angstrom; 4.23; 4.28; 4.25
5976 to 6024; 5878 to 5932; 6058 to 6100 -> -3.34 angstrom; 4.1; 4.18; 4.15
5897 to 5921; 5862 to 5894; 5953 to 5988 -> 0.12 angstrom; 4.07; 4.32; 4.15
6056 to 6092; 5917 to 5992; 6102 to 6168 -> 2.26 angstrom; 4.38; 4.35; 4.36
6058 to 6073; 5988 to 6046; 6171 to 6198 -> 2.13 angstrom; 4.51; 4.28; 4.44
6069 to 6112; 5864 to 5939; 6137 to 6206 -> -1.16 angstrom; 4.18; 4.29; 4.26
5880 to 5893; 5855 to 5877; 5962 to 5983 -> 1.69 angstrom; 4.31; 4.36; 4.32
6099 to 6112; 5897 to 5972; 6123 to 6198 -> -0.29 angstrom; 4.3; 4.28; 4.29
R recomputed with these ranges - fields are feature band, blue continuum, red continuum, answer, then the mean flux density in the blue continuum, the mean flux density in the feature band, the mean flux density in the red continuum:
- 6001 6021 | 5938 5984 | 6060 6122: -0.027 mag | 4.3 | 4.4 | 4.27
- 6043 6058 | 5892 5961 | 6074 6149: -0.054 mag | 4.24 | 4.52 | 4.33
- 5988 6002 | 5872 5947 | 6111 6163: -0.100 mag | 4.16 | 4.65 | 4.38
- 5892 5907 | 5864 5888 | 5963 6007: 0.101 mag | 4.24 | 3.91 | 4.46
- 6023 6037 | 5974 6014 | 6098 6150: -0.033 mag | 4.46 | 4.56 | 4.32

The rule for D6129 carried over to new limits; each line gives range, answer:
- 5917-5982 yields 4.38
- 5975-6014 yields 4.48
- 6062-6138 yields 4.26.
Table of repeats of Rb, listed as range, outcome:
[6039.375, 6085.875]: 4.21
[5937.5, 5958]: 4.18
